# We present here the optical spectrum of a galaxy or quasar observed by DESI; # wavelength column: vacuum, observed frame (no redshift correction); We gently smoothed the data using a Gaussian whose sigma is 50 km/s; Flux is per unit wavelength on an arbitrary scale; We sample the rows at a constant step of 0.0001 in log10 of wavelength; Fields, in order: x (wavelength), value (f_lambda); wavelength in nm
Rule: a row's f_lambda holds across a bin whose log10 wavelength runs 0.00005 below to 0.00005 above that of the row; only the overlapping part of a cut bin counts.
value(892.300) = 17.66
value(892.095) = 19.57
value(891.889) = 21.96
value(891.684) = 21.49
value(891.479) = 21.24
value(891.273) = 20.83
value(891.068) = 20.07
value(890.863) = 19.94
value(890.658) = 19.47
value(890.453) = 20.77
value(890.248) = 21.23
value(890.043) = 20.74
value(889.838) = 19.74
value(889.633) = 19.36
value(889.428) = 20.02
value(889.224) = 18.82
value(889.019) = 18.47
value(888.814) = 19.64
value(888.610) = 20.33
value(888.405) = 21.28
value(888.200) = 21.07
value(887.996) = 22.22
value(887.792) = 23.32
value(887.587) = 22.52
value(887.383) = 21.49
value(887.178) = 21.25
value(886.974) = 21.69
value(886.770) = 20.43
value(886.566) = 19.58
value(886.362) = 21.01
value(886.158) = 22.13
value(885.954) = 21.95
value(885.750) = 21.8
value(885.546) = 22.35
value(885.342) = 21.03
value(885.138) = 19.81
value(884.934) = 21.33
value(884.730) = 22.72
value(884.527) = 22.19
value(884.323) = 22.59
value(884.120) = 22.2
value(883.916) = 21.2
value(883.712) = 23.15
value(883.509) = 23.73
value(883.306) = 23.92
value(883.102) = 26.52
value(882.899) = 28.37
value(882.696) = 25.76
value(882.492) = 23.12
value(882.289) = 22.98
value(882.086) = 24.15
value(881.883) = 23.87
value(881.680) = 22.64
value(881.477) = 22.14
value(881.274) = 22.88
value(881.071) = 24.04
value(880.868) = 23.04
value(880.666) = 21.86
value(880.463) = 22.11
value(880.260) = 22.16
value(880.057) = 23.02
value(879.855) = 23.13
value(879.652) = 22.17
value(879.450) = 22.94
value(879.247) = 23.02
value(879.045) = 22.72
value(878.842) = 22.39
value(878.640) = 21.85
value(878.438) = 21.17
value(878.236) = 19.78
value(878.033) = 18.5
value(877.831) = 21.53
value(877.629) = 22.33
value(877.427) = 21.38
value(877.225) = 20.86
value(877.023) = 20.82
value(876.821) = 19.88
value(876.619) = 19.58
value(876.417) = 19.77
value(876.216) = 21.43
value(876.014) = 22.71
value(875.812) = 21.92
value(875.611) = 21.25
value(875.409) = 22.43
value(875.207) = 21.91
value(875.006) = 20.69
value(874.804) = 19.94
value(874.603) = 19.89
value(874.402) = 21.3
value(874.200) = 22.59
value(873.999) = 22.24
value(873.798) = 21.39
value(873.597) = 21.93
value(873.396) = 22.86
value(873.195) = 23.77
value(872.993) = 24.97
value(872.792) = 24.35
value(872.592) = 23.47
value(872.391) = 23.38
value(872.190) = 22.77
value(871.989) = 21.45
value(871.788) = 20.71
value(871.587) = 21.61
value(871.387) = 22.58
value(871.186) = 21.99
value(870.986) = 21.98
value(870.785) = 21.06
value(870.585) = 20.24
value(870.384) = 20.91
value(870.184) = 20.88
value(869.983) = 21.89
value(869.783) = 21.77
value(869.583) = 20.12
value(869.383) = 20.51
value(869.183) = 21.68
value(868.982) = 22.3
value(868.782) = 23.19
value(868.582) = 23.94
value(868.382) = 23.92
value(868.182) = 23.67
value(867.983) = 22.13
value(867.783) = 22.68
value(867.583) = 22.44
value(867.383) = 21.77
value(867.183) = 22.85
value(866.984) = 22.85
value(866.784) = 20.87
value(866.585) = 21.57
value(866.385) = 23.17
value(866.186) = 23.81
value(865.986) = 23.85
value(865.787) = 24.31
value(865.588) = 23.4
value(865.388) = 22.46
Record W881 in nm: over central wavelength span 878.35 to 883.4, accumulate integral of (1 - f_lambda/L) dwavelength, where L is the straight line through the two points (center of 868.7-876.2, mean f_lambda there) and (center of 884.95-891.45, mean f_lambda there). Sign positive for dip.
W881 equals -0.47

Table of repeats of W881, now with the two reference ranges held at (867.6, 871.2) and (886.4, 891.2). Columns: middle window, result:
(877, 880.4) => -0.08 nm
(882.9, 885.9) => -0.25 nm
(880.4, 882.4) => -0.18 nm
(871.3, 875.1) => -0.09 nm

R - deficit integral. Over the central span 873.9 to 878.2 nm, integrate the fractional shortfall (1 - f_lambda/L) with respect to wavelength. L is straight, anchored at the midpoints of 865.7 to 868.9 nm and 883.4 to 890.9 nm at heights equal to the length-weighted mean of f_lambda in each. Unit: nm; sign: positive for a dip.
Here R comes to 0.21 nm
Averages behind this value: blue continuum 22.9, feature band 21.1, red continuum 21.2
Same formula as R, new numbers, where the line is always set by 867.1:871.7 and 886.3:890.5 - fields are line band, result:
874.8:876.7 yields 0.03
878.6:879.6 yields -0.06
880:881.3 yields -0.09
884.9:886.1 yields -0.03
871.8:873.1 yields -0.09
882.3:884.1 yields -0.28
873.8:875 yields 0.03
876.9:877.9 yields 0.01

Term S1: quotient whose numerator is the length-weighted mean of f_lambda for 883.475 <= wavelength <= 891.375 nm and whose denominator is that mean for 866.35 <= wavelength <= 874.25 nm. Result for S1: 0.95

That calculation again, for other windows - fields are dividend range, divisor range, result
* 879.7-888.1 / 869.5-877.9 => 1.04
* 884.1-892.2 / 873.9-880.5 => 0.98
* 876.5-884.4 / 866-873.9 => 1.01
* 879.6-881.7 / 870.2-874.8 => 1.03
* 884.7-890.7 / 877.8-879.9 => 0.96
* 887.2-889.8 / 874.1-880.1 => 0.97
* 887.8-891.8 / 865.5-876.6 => 0.92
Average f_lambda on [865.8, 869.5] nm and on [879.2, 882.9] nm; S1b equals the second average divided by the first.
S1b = 1.02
